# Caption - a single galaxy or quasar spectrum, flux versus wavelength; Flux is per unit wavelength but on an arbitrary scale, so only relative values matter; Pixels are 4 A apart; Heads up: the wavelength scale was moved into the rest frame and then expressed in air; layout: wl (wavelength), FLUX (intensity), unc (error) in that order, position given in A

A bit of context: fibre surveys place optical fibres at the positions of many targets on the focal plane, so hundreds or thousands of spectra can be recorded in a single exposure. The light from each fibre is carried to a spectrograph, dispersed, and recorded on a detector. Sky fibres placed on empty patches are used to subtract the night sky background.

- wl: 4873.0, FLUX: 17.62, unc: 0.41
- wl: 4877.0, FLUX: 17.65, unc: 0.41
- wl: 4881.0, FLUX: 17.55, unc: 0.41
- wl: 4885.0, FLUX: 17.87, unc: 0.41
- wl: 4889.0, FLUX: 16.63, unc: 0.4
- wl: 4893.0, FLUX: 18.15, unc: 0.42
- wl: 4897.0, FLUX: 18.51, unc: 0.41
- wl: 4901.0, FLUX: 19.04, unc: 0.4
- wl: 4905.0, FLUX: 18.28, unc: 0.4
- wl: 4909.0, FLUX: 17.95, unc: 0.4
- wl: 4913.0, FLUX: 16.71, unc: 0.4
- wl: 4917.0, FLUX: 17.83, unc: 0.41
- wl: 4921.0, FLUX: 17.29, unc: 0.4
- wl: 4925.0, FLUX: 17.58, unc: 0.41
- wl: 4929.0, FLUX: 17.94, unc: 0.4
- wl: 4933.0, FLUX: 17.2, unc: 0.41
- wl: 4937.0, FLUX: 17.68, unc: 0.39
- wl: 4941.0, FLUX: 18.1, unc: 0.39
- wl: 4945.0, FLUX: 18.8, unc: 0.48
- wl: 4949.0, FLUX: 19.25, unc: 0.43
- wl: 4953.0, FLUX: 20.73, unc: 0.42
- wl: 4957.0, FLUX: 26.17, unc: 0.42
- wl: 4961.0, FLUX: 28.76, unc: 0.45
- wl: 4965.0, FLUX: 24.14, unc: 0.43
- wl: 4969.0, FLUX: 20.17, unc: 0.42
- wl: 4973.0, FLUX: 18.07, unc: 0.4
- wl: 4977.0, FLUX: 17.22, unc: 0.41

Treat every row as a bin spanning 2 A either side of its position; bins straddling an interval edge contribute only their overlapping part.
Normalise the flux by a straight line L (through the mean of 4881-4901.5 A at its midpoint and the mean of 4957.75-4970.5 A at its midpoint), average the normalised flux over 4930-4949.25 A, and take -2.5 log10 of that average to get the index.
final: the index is 0.23 mag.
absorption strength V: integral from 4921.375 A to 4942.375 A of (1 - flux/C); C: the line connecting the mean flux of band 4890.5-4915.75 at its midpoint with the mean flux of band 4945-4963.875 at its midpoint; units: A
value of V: 3.3 A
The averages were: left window 18.1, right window 23.2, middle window 17.7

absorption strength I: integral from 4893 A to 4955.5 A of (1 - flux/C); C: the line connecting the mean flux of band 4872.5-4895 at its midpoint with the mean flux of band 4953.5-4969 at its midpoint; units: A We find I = 9.1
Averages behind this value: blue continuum 17.6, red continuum 25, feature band 18.3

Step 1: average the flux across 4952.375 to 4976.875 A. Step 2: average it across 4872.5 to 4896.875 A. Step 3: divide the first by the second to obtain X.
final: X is 1.3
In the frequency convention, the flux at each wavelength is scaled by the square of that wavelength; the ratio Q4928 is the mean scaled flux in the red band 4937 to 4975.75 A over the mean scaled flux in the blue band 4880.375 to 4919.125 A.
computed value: 1.22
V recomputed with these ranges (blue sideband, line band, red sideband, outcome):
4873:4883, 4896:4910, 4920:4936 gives -0.73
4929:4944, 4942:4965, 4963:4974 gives -3.61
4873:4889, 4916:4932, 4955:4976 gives 2.18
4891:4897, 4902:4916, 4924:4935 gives 0.17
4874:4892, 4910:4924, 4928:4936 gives 0.14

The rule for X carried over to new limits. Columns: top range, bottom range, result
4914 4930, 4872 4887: 0.99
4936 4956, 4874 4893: 1.10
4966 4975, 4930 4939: 1.12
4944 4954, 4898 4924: 1.09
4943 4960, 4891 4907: 1.17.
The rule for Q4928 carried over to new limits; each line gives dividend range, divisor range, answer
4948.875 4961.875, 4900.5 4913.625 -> 1.36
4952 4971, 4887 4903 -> 1.37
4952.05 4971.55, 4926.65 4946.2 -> 1.35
